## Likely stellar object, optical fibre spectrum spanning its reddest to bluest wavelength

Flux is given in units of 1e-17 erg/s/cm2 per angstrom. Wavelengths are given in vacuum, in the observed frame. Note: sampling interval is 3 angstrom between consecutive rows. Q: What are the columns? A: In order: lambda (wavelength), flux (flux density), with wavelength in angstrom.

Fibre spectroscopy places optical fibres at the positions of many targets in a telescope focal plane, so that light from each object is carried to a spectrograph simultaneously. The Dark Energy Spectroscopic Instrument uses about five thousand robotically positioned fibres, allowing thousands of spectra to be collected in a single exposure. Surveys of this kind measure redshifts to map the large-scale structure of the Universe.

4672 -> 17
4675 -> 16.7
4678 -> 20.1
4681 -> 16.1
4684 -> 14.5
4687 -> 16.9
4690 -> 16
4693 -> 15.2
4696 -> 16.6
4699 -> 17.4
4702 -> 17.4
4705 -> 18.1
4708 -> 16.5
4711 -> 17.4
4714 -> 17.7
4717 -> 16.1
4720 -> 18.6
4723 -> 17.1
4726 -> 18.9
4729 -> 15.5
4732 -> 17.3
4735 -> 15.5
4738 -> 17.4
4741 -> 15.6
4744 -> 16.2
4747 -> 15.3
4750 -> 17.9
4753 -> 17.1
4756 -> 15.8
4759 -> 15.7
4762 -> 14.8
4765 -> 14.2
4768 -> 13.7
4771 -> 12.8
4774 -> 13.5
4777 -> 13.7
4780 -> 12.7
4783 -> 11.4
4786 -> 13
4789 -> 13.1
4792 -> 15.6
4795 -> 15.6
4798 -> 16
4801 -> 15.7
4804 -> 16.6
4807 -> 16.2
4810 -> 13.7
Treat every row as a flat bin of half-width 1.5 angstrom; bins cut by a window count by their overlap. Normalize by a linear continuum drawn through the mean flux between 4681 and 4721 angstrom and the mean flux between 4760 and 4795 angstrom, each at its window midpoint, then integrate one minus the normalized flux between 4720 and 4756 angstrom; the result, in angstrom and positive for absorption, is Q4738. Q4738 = -3.58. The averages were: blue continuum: 16.8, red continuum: 13.6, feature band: 16.8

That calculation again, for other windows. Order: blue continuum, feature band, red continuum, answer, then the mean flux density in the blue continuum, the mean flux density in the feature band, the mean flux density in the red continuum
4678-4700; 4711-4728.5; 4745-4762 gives -1.34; 16.3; 17.5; 16.2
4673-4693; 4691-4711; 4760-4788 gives -1.17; 16.6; 16.9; 13.3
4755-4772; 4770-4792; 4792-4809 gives 3.05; 14.5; 13.1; 15.9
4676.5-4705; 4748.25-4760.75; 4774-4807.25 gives -1.07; 16.8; 16.6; 14.4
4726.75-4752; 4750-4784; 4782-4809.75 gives 2.89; 16.4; 14.3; 14.8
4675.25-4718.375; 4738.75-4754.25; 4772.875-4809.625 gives -0.89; 16.9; 16.5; 14.4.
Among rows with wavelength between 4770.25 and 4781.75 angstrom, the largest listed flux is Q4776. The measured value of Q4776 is 13.7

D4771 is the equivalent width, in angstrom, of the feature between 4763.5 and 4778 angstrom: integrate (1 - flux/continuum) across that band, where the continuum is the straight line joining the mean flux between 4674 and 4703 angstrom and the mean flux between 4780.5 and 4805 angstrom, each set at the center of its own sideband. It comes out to 1.3 angstrom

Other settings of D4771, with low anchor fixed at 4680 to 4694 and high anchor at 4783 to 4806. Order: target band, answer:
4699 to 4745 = -4.7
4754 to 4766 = -0.1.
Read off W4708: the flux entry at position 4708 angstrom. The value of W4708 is 16.5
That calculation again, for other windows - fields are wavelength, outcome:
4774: 13.5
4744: 16.2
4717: 16.1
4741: 15.6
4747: 15.3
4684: 14.5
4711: 17.4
